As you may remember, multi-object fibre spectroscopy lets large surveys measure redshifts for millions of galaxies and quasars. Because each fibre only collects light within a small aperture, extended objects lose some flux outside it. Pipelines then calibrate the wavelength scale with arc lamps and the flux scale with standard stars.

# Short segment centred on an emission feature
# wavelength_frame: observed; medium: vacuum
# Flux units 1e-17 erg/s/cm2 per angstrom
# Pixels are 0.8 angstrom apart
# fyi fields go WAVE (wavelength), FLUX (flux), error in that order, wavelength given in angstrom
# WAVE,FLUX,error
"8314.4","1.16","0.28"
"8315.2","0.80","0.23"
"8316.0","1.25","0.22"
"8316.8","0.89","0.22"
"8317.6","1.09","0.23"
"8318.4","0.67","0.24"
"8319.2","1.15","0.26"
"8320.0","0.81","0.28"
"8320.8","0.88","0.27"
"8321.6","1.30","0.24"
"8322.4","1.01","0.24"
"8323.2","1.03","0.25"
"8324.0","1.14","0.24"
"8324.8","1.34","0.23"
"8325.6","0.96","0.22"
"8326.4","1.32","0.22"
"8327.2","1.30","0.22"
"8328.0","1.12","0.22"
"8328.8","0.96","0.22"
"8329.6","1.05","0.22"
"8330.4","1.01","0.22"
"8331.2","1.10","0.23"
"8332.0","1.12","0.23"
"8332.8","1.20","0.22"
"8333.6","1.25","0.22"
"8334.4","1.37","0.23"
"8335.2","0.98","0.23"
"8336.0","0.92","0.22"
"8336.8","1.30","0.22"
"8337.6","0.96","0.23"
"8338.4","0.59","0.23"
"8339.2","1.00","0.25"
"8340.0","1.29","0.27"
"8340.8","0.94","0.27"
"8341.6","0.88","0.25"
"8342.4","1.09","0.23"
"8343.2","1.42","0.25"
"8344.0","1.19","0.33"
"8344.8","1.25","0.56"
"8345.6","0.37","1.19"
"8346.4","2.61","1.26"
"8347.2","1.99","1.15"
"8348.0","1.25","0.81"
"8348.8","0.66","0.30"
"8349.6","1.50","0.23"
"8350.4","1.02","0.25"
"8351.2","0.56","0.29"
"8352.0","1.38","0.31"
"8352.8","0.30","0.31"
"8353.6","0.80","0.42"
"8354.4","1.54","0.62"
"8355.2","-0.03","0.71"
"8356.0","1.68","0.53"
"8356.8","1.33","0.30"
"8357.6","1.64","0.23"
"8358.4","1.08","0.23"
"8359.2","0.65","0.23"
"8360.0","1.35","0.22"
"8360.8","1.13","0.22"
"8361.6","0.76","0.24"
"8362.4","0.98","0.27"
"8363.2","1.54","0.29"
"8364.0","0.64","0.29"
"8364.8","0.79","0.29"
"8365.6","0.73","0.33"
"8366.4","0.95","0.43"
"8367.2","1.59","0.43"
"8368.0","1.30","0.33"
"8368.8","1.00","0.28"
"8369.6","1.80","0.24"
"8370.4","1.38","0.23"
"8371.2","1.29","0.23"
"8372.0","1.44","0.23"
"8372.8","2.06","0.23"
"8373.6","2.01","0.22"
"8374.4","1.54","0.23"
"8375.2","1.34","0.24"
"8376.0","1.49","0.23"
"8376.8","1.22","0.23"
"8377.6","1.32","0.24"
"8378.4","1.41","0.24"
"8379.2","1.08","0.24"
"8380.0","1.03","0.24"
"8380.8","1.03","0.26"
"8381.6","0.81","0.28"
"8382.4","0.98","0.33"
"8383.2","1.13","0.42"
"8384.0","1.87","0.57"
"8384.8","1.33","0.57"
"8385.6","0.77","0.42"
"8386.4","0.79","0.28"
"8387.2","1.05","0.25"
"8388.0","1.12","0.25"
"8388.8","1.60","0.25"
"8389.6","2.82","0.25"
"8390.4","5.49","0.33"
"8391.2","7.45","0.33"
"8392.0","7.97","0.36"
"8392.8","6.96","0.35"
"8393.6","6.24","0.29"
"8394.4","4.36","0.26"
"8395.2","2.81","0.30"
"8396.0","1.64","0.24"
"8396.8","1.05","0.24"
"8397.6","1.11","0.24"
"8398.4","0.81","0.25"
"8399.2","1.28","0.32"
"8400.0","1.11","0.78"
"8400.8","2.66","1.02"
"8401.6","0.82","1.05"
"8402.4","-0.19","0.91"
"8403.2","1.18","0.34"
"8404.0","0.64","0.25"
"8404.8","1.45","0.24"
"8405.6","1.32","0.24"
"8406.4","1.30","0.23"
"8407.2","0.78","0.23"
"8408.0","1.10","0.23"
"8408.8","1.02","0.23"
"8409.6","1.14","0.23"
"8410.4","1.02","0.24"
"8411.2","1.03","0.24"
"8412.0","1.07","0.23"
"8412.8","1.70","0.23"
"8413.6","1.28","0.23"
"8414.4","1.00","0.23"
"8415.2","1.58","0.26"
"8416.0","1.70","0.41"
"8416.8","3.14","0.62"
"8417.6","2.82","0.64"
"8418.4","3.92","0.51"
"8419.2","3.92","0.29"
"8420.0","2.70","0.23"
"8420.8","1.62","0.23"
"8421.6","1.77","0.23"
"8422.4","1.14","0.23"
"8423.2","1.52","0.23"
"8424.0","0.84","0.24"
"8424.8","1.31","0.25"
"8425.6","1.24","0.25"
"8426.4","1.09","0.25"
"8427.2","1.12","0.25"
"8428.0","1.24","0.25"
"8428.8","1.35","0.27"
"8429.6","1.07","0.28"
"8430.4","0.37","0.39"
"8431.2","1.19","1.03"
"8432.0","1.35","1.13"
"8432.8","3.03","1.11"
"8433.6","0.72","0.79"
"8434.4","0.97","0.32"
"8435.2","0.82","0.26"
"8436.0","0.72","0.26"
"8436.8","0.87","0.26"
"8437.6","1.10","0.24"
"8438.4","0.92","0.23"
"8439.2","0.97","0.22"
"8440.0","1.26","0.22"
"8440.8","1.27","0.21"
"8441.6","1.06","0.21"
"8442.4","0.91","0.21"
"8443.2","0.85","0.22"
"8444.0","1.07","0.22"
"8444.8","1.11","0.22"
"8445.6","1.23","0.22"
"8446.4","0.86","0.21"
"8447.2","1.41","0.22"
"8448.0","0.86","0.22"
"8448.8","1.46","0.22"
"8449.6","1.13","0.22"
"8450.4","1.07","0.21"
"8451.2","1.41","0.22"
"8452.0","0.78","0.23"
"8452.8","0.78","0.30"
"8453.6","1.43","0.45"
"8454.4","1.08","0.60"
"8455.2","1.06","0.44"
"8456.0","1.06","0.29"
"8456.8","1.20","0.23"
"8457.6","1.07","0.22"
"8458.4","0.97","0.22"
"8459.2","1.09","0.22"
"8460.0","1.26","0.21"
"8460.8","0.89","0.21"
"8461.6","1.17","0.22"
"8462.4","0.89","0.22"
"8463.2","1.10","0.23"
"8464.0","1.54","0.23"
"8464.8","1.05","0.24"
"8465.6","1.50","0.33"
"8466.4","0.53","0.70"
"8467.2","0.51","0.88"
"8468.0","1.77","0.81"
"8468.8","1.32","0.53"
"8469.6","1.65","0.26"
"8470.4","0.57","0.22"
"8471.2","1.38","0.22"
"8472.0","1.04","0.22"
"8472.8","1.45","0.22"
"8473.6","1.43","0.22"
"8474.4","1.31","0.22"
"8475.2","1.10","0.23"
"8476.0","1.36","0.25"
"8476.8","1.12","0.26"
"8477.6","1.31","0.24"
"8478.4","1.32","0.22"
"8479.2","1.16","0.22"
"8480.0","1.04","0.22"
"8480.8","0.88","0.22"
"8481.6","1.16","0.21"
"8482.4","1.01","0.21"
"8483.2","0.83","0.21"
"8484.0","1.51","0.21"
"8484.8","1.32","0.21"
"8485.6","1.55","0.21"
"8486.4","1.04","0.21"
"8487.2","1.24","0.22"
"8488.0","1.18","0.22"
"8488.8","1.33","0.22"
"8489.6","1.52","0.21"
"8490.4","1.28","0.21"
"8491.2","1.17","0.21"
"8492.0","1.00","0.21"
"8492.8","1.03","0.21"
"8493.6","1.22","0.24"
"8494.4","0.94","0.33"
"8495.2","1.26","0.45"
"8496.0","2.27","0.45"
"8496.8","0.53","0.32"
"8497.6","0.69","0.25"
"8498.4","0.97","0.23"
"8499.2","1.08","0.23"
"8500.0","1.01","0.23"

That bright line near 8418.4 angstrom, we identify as [N II]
